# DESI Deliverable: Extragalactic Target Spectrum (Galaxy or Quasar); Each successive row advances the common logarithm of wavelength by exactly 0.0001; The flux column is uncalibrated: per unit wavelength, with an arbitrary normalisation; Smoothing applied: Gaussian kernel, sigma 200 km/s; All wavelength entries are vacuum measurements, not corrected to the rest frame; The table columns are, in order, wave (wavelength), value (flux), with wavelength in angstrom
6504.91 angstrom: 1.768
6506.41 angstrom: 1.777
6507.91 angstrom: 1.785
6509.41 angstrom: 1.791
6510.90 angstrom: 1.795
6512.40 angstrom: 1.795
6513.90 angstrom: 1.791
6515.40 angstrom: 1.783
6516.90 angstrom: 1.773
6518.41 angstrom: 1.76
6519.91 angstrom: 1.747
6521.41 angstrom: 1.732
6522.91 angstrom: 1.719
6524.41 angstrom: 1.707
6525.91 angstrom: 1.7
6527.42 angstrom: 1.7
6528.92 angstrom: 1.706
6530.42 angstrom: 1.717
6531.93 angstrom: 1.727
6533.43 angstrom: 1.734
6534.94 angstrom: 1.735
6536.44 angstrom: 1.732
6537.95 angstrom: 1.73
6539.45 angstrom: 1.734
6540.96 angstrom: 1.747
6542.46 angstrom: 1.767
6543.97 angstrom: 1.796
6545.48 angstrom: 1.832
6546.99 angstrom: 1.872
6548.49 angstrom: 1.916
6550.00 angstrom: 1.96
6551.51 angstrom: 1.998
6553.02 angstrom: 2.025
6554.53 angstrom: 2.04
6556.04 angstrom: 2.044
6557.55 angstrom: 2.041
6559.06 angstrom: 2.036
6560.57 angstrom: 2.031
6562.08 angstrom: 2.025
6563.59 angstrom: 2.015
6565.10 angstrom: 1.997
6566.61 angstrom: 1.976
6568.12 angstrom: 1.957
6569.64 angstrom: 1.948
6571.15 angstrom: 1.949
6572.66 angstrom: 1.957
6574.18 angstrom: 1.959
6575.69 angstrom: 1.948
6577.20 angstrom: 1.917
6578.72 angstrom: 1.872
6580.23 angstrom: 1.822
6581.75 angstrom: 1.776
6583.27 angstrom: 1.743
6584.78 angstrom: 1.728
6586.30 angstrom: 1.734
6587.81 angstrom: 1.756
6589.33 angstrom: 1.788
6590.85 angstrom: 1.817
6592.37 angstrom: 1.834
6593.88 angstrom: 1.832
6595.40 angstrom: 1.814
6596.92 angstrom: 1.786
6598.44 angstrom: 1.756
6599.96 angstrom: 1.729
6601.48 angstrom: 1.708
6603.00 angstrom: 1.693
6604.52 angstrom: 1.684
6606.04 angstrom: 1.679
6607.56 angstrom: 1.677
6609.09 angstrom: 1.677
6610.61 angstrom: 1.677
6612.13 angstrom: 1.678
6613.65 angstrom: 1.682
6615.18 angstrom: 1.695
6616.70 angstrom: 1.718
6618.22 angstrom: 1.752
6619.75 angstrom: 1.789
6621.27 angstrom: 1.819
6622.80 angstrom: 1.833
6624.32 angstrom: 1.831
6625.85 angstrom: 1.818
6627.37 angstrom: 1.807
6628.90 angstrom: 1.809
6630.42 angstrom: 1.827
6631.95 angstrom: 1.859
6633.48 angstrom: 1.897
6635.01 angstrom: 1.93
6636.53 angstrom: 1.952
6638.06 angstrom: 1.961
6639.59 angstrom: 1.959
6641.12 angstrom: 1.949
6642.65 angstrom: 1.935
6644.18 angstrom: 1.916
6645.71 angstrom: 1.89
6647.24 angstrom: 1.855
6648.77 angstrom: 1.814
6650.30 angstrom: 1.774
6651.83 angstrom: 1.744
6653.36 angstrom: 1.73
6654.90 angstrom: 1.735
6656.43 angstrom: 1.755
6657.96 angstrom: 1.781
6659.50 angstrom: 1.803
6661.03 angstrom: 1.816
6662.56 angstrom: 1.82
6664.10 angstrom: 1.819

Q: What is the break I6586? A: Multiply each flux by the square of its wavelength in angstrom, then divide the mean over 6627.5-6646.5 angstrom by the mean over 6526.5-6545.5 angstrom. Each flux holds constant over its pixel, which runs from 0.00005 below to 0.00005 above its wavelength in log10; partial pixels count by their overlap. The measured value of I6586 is 1.13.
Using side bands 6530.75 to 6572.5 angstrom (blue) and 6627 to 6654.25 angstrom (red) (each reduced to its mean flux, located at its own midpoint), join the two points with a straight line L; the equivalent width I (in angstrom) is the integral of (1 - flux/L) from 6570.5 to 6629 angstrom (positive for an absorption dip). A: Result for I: 3.1 angstrom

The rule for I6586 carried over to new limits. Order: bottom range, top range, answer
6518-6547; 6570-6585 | 1.09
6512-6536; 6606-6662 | 1.08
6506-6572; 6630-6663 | 1.04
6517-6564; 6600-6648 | 1.01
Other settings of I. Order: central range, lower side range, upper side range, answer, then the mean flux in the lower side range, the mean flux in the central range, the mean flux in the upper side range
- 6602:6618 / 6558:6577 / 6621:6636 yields 1.7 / 1.98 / 1.69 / 1.85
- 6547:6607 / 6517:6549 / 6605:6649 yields -3.3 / 1.75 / 1.88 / 1.82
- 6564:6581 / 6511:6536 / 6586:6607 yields -1.8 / 1.74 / 1.94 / 1.76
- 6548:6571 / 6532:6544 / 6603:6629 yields -3.4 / 1.74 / 2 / 1.74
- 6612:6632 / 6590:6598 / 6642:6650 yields 0.7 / 1.81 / 1.78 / 1.88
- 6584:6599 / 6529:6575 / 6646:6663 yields 0.6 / 1.9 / 1.79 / 1.79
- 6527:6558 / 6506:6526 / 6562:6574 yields 0.6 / 1.76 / 1.84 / 1.97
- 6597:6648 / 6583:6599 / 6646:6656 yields -0.6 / 1.78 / 1.8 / 1.78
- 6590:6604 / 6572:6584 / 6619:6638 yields 0.7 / 1.87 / 1.77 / 1.85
